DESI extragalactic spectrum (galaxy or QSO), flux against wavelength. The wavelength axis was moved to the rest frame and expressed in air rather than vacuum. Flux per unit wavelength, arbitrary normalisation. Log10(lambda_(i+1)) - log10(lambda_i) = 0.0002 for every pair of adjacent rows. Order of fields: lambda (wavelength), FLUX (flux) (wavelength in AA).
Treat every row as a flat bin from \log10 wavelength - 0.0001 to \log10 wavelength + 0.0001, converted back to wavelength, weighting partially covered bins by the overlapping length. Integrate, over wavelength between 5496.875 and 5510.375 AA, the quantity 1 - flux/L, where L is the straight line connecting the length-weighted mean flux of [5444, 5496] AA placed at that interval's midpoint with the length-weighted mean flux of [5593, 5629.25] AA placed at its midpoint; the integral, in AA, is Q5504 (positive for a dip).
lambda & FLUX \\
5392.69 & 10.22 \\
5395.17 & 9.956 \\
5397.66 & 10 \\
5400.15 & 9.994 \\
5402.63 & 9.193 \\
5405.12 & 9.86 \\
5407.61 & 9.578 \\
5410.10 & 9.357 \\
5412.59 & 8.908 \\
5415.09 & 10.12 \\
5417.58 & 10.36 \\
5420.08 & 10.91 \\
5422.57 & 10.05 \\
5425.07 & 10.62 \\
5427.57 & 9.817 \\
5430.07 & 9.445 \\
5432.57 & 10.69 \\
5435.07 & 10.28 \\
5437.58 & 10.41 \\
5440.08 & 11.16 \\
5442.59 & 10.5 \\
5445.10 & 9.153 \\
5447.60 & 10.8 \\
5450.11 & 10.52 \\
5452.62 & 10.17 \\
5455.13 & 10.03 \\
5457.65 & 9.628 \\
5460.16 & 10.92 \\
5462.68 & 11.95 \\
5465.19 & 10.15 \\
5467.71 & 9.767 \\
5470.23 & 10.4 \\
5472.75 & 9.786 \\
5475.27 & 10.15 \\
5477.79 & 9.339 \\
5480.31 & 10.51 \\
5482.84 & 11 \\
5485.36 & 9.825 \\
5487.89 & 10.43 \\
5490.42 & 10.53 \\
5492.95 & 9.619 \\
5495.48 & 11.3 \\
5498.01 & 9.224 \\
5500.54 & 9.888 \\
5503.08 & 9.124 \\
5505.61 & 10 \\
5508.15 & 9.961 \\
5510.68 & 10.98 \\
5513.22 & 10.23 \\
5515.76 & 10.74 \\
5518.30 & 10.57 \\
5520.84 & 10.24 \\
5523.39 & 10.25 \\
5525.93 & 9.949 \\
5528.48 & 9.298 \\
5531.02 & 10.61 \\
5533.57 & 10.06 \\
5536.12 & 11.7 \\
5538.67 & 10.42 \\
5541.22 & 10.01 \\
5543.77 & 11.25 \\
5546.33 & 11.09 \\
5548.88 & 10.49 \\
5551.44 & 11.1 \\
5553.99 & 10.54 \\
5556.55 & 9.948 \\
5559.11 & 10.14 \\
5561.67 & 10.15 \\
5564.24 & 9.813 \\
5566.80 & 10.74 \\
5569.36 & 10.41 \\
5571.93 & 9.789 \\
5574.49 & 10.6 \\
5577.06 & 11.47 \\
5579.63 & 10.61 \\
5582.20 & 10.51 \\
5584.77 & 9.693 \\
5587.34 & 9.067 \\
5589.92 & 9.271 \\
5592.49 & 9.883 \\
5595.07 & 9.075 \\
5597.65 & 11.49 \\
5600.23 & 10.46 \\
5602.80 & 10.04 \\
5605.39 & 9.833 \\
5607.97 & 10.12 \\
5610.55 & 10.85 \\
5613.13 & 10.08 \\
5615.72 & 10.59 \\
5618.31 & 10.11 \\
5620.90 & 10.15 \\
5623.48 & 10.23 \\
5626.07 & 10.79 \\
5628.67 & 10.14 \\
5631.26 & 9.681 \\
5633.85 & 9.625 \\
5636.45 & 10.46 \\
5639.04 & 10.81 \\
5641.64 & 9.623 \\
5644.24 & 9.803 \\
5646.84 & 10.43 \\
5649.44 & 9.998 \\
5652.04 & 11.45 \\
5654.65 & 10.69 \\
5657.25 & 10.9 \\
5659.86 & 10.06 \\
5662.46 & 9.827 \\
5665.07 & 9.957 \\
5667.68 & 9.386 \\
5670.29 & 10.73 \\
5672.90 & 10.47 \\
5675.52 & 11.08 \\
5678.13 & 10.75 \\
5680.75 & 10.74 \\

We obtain 0.7 AA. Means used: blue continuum 10.3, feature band 9.74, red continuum 10.3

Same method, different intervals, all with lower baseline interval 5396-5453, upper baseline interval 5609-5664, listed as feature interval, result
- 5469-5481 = 0.1 AA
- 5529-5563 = -1.1 AA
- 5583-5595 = 0.9 AA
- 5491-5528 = 0.1 AA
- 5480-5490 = -0.3 AA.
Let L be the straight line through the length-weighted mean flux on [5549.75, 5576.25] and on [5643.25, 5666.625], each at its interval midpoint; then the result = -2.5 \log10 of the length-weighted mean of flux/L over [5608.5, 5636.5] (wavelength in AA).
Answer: 0.012 mag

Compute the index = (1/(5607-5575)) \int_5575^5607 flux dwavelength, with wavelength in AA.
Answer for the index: 10.1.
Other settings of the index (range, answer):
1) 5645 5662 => 10.5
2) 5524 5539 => 10.3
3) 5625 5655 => 10.3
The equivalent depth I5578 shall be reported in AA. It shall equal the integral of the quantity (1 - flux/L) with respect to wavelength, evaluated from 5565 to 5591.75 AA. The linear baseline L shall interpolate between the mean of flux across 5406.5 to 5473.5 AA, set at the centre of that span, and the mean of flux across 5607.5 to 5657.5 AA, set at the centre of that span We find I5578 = 0.2 AA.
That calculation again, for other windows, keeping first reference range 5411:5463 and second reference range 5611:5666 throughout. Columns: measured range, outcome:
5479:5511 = 0.3 AA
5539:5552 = -0.6 AA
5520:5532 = 0.3 AA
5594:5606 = 0.1 AA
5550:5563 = -0.1 AA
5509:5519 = -0.3 AA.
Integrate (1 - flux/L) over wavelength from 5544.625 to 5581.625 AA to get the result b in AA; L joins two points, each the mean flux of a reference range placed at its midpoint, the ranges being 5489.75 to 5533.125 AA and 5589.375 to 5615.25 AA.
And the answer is -1.3 AA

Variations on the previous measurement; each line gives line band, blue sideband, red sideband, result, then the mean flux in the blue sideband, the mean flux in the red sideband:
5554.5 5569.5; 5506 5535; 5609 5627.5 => 0.2 AA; 10.3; 10.4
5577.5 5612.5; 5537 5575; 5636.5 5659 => 1.2 AA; 10.4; 10.5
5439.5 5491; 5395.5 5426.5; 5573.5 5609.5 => -1.7 AA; 9.91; 10.2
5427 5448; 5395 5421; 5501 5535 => -0.7 AA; 9.82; 10.2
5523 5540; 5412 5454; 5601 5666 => -0.1 AA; 10.3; 10.3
